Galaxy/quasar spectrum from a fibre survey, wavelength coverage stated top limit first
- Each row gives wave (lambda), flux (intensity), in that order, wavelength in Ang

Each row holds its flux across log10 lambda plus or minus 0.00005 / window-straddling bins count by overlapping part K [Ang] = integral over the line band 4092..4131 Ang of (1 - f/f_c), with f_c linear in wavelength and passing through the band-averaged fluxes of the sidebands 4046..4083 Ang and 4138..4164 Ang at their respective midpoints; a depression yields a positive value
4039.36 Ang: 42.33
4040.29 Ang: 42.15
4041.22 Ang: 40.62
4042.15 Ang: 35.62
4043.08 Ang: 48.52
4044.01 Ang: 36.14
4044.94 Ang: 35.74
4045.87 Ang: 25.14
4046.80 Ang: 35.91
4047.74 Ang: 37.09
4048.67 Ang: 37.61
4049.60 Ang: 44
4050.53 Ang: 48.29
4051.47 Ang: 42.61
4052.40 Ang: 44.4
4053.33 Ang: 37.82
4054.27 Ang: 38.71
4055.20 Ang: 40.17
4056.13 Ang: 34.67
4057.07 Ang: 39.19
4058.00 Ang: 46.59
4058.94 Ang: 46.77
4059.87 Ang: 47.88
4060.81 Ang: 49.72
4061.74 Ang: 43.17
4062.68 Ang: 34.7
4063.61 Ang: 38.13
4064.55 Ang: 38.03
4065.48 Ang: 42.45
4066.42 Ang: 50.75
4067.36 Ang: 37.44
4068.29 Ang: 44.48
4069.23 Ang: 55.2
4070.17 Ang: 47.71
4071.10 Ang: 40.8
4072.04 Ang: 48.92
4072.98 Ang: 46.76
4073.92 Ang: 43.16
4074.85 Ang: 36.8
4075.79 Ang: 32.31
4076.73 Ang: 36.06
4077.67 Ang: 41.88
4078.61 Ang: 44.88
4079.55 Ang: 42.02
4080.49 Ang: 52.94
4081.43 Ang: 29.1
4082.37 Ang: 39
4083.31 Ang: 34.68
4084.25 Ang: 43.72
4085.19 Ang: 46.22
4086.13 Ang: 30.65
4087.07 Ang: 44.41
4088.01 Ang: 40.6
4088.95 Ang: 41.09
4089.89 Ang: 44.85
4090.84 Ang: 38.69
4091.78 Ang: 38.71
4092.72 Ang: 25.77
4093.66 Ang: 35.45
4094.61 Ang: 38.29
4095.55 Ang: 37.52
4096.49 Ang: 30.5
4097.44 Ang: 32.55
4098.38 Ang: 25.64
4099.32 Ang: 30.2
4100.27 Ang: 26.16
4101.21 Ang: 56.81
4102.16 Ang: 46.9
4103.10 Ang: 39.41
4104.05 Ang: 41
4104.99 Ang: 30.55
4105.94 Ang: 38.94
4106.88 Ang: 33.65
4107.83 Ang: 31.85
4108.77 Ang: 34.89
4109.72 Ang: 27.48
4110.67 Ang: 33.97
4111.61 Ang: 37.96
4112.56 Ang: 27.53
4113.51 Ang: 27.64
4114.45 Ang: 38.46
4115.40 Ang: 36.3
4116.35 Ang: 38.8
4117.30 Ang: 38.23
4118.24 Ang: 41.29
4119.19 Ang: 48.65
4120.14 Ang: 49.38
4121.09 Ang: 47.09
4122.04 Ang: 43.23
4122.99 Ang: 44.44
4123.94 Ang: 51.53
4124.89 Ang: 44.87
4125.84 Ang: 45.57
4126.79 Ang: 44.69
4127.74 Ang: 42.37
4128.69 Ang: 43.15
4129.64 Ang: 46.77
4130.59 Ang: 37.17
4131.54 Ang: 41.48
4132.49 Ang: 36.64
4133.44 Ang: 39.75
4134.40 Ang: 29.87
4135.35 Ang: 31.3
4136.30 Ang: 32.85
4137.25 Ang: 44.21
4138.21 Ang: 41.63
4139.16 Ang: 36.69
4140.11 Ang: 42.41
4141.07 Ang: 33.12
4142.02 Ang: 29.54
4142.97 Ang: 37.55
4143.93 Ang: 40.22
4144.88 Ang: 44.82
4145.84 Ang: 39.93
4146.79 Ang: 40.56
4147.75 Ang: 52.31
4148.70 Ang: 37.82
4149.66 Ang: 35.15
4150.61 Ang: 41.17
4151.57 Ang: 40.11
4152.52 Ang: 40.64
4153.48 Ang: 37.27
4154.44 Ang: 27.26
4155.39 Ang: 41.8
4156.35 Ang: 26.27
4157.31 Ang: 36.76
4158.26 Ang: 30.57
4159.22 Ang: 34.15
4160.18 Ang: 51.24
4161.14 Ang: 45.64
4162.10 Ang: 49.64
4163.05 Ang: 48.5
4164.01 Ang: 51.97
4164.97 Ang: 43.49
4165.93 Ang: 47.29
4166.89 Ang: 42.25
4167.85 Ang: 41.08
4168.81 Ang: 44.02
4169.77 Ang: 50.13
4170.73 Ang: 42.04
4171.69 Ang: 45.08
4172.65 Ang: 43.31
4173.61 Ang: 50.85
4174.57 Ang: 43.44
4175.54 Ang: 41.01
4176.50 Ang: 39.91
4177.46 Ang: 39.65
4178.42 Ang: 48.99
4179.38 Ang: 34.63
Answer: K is 2.1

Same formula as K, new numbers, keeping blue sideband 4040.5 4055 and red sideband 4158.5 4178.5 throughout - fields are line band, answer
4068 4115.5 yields 3.4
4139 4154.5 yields 1.7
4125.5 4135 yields 0.5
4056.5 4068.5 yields -0.9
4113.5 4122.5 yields 0.2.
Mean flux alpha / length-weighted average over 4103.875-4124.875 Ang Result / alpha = 38.4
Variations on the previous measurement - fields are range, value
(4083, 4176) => 39.6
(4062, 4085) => 41.8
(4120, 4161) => 39.9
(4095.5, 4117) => 35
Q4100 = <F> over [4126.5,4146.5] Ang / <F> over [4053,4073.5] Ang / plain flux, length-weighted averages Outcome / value 0.90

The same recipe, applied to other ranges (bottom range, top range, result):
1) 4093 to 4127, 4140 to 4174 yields 1.08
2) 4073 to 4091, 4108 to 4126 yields 0.98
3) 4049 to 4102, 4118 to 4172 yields 1.02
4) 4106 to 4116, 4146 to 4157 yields 1.15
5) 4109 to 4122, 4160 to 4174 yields 1.22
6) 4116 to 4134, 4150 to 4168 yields 0.94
